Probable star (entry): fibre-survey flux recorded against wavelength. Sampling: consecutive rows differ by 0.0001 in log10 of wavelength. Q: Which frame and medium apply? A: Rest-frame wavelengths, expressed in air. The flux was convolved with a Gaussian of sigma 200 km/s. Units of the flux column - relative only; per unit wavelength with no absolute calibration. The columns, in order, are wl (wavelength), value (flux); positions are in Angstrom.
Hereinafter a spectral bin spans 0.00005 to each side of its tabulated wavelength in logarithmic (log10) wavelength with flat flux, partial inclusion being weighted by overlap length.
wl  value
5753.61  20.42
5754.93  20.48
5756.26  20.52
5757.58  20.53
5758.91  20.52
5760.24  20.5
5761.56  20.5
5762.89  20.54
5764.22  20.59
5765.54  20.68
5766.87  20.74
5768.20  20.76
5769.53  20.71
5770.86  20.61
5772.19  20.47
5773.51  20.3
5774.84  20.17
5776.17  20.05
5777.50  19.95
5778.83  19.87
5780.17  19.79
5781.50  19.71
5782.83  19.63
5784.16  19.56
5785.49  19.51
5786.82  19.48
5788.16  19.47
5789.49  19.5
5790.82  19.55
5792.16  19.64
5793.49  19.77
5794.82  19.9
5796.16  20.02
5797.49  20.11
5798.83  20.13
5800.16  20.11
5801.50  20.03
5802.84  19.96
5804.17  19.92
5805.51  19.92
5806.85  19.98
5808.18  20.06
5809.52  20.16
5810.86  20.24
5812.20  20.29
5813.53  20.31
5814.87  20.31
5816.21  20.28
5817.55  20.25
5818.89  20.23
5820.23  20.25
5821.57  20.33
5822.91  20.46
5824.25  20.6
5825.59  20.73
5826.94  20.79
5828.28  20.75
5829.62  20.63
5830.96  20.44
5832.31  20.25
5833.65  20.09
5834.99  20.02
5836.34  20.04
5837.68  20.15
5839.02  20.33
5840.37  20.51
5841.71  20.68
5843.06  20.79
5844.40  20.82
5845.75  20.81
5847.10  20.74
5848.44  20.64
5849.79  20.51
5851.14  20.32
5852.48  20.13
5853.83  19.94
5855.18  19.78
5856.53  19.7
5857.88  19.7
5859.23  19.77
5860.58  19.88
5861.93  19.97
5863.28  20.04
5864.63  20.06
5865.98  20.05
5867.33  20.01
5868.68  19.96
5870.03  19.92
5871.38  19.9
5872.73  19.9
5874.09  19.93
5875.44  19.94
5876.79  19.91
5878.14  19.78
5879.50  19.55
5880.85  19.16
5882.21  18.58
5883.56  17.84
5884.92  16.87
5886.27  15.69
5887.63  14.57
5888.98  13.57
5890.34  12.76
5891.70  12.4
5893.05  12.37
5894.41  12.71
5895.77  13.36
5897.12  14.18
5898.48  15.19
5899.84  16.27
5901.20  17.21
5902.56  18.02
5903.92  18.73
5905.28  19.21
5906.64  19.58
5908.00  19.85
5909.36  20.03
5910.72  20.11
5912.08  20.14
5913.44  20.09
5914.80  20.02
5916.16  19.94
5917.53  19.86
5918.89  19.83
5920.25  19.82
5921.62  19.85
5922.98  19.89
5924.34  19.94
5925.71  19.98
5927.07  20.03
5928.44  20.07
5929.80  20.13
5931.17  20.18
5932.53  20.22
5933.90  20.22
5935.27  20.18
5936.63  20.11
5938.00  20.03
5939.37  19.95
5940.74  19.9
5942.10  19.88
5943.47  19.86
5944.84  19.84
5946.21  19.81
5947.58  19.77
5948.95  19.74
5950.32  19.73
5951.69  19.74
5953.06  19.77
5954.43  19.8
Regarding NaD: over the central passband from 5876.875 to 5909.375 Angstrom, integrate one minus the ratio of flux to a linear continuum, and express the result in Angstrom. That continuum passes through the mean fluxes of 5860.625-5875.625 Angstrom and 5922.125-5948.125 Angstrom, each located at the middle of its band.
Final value 5.58 Angstrom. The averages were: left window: 20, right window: 20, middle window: 16.6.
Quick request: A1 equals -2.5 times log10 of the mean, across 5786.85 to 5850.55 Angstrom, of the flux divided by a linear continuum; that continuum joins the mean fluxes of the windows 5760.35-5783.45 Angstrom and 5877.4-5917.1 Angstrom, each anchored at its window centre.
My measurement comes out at -0.06 mag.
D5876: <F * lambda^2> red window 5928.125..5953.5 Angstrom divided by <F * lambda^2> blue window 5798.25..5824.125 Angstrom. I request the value 1.0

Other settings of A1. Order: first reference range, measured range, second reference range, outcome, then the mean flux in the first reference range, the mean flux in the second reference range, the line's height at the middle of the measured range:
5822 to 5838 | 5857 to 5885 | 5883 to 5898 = -0.21 mag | 20.4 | 14.2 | 16.2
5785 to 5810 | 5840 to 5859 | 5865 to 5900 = -0.12 mag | 19.9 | 17.1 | 18.2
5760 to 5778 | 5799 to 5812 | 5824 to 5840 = 0.02 mag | 20.5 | 20.4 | 20.4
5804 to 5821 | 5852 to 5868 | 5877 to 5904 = -0.13 mag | 20.2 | 15.9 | 17.6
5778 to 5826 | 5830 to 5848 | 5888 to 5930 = -0.06 mag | 20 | 17.9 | 19.3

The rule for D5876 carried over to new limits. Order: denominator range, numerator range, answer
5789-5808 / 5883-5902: 0.76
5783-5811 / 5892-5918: 0.92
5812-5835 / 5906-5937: 1.01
